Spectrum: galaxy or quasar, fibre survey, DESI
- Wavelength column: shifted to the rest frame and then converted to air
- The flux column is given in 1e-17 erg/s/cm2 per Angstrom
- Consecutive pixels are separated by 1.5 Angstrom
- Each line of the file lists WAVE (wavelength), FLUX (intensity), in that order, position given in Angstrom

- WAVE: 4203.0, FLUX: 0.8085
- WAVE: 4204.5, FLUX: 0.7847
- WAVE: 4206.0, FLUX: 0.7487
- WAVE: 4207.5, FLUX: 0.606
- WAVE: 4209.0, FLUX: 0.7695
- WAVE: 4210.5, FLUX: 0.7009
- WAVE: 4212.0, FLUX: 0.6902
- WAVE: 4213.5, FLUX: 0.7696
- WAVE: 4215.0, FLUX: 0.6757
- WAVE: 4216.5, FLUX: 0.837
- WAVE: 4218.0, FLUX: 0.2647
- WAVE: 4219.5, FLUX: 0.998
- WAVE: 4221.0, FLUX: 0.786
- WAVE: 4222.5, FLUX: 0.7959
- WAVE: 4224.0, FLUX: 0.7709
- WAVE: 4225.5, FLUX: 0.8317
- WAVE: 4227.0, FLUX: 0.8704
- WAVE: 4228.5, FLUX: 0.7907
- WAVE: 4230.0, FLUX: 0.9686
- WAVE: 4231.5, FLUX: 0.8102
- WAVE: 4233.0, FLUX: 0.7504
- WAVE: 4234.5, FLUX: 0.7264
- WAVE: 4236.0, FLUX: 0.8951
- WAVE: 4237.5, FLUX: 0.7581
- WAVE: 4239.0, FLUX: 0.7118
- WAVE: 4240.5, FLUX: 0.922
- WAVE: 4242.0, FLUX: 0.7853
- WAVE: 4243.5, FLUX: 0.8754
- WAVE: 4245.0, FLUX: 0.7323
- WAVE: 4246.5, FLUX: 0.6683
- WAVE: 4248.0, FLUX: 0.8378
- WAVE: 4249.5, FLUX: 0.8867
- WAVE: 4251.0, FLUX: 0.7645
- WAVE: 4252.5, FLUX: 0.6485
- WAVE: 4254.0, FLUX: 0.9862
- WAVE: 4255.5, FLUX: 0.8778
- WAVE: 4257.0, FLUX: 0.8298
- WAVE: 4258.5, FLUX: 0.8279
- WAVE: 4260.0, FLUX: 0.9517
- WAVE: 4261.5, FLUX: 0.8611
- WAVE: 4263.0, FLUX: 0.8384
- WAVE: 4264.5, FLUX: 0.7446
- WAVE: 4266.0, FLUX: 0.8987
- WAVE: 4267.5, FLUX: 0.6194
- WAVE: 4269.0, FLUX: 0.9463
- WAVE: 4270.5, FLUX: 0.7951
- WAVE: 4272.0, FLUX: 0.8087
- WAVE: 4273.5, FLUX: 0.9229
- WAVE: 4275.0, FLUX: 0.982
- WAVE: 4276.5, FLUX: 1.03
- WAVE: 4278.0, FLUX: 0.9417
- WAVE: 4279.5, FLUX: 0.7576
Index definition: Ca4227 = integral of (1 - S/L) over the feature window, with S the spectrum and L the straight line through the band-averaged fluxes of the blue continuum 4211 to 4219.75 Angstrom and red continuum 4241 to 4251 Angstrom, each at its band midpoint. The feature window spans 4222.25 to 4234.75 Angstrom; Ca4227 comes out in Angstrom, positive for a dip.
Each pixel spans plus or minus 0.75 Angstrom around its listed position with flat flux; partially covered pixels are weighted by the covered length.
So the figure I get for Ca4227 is -1.38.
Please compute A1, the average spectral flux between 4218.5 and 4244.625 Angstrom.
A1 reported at 0.82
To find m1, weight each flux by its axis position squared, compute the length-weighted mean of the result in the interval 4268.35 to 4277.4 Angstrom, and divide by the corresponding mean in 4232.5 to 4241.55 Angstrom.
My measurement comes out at 1.17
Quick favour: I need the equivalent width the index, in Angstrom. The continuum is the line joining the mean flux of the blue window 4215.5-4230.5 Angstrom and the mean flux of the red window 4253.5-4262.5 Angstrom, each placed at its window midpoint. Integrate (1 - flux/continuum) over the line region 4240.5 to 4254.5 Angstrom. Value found 0.9 Angstrom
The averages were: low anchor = 0.787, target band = 0.802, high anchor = 0.885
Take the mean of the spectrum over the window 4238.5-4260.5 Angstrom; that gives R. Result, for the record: 0.82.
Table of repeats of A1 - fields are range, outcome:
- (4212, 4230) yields 0.768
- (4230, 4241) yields 0.805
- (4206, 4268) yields 0.789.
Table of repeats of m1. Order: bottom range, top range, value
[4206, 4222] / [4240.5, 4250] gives 1.15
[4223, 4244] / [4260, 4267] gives 1.04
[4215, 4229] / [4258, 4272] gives 1.11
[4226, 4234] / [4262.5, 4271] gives 0.98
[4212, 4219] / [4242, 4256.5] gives 1.25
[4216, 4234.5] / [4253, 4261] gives 1.14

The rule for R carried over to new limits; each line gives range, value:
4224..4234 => 0.829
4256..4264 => 0.859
